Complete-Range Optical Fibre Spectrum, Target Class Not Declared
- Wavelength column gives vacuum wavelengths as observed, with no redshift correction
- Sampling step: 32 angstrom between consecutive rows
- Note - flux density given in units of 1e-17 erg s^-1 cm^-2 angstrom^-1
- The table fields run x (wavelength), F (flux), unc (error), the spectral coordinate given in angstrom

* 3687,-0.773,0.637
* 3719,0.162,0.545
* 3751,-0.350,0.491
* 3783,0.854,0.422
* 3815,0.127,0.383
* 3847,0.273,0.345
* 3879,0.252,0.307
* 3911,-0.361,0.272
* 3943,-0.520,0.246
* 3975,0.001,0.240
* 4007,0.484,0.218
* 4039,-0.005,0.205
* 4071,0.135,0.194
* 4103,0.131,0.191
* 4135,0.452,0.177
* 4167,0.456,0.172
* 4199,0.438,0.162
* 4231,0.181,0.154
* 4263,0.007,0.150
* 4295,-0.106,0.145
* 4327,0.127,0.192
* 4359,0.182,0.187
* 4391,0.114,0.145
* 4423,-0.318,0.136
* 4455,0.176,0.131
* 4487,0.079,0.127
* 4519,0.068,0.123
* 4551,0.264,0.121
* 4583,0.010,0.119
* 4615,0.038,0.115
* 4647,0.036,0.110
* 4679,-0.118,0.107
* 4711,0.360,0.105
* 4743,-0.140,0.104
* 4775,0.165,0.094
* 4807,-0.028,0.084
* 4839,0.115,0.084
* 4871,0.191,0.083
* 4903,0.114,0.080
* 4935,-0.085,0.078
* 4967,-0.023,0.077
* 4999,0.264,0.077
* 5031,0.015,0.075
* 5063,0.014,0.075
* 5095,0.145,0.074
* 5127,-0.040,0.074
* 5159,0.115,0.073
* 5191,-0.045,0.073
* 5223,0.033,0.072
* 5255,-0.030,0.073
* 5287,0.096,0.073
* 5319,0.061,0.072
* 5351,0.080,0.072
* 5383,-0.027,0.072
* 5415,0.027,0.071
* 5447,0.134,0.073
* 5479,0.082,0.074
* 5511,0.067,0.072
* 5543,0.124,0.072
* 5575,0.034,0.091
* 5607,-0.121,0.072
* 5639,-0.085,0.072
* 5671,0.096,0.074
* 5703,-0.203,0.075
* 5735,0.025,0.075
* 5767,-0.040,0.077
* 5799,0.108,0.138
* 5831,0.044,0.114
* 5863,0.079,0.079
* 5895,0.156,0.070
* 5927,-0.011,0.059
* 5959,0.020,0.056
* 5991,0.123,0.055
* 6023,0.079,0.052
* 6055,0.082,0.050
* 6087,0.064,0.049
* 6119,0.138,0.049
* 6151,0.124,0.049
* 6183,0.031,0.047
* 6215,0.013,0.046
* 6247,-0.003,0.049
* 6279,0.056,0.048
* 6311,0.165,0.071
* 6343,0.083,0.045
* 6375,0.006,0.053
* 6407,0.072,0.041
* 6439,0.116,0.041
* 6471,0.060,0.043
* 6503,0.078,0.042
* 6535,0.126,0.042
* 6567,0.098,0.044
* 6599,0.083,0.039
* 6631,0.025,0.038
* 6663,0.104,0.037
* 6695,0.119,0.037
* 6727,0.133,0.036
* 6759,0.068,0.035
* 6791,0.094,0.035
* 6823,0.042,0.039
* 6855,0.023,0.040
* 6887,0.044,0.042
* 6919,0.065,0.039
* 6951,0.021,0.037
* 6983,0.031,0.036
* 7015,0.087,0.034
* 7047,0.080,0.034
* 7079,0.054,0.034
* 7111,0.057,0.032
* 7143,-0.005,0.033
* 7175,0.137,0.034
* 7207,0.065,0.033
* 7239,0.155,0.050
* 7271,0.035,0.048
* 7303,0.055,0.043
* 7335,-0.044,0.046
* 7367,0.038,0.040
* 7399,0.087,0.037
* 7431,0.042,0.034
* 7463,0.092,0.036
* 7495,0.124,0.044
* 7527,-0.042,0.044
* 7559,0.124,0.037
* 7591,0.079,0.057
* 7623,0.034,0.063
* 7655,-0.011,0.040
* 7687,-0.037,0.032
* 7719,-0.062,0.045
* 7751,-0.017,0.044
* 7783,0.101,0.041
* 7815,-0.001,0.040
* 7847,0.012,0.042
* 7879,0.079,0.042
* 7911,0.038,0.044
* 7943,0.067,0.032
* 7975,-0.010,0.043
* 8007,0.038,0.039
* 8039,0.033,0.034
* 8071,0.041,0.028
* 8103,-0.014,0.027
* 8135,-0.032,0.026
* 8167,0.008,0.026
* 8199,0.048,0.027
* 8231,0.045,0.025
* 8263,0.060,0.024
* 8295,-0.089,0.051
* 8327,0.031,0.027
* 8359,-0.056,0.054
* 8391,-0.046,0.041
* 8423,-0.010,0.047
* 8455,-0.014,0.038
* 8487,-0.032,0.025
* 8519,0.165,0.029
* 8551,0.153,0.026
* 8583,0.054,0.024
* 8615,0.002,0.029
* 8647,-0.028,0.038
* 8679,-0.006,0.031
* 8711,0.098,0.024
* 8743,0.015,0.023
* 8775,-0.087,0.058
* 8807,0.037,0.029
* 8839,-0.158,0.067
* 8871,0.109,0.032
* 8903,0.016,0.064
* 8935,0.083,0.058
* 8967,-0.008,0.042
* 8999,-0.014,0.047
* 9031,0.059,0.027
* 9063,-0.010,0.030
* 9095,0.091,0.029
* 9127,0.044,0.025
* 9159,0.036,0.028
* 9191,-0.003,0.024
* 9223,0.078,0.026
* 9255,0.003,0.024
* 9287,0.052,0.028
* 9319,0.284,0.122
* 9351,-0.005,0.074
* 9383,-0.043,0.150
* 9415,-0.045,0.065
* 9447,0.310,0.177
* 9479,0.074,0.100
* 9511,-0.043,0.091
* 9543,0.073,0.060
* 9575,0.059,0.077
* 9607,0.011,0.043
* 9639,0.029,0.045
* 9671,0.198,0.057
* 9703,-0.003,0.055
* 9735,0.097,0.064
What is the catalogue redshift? 1.29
